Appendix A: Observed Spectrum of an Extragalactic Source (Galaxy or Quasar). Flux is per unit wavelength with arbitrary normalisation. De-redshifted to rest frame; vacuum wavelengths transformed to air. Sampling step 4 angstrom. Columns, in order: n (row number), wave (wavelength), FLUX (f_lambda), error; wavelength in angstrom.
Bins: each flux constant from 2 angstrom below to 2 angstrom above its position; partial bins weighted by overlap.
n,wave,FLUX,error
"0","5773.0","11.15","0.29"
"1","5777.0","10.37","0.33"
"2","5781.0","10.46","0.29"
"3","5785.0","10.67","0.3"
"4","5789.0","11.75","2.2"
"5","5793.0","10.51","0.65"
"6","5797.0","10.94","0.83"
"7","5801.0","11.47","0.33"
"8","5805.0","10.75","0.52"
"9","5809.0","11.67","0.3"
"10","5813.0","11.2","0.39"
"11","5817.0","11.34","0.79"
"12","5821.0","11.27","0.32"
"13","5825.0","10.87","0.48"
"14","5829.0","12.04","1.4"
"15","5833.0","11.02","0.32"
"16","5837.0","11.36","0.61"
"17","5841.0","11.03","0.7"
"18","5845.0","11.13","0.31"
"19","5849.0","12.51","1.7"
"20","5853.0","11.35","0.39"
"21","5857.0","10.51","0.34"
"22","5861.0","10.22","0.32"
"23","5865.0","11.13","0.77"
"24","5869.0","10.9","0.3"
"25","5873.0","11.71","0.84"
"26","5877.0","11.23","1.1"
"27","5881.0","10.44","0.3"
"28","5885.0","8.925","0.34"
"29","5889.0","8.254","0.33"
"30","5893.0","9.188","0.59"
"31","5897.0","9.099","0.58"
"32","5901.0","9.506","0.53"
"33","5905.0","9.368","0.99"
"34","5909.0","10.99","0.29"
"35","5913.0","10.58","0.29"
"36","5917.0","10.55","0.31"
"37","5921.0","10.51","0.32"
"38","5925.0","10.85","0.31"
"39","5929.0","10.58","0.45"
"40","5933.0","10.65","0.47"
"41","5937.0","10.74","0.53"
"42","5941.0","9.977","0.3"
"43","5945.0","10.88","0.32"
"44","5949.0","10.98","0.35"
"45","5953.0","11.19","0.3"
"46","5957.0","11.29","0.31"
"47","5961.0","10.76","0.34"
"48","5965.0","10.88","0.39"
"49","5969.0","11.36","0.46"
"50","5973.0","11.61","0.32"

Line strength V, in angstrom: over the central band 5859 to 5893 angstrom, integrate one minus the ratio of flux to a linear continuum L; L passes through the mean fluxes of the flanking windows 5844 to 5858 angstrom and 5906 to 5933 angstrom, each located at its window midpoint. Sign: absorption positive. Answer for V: 2.7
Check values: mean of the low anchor 11.5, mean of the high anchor 10.6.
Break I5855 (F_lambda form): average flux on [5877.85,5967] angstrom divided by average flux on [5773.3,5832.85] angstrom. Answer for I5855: 0.9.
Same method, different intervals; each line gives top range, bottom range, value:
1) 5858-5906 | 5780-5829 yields 0.90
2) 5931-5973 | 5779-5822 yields 0.98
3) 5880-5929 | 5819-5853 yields 0.87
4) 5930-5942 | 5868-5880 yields 0.93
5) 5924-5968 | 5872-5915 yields 1.09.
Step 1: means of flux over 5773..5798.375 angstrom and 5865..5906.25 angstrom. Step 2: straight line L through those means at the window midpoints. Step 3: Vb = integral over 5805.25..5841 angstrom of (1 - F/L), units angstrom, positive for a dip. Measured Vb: -2.8 angstrom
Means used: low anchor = 10.8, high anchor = 9.93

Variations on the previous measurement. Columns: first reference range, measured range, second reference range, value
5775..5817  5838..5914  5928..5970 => 3.3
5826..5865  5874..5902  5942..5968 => 3.8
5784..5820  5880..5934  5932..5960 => 4.8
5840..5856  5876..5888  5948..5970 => 1.5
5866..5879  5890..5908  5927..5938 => 2.7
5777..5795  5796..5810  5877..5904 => -0.8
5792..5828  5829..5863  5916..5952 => -0.6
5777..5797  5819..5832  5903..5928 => -0.8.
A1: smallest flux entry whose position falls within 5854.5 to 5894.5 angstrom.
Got 8.254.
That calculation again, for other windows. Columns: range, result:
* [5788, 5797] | 10.51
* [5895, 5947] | 9.099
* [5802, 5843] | 10.75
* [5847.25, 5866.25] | 10.22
